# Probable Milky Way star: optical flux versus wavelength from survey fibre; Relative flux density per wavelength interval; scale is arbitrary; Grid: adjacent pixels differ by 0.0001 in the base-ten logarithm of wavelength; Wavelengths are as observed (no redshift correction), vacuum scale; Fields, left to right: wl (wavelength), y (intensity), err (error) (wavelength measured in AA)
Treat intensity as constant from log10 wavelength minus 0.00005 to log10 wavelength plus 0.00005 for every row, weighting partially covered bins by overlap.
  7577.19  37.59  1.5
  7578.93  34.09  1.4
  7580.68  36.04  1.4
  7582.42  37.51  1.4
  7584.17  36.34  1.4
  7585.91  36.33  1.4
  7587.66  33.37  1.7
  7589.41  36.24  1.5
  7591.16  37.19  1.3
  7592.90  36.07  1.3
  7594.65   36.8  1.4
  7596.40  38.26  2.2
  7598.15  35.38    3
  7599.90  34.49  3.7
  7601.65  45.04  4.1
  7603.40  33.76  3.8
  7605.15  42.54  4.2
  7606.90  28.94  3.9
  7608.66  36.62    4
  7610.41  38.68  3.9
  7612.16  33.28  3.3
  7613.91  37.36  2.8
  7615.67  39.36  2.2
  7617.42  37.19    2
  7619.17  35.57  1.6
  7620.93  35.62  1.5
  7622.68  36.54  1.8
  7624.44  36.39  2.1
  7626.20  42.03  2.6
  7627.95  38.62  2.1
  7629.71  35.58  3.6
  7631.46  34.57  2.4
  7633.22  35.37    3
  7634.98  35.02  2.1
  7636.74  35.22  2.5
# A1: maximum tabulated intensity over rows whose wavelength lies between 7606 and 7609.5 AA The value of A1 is 36.62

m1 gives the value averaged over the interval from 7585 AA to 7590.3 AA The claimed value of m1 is 35.3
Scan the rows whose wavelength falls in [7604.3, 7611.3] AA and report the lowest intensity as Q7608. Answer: 28.94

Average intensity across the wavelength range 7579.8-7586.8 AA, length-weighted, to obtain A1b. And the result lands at 36.6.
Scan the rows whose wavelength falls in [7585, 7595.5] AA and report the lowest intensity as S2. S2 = 33.37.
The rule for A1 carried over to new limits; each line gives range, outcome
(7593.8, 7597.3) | 38.26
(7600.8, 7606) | 45.04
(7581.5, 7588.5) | 37.51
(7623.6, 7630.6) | 42.03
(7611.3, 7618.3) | 39.36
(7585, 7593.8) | 37.19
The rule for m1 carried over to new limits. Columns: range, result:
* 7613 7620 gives 37.4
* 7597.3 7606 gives 38.2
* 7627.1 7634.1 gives 36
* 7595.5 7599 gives 36.8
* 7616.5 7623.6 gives 36.3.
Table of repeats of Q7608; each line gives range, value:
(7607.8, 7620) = 33.28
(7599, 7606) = 33.76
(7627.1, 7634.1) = 34.57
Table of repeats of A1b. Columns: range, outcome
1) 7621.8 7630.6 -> 37.8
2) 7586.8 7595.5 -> 35.9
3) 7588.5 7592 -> 36.6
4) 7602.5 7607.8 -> 35.1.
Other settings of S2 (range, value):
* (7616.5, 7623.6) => 35.57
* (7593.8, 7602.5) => 34.49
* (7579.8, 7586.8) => 36.04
